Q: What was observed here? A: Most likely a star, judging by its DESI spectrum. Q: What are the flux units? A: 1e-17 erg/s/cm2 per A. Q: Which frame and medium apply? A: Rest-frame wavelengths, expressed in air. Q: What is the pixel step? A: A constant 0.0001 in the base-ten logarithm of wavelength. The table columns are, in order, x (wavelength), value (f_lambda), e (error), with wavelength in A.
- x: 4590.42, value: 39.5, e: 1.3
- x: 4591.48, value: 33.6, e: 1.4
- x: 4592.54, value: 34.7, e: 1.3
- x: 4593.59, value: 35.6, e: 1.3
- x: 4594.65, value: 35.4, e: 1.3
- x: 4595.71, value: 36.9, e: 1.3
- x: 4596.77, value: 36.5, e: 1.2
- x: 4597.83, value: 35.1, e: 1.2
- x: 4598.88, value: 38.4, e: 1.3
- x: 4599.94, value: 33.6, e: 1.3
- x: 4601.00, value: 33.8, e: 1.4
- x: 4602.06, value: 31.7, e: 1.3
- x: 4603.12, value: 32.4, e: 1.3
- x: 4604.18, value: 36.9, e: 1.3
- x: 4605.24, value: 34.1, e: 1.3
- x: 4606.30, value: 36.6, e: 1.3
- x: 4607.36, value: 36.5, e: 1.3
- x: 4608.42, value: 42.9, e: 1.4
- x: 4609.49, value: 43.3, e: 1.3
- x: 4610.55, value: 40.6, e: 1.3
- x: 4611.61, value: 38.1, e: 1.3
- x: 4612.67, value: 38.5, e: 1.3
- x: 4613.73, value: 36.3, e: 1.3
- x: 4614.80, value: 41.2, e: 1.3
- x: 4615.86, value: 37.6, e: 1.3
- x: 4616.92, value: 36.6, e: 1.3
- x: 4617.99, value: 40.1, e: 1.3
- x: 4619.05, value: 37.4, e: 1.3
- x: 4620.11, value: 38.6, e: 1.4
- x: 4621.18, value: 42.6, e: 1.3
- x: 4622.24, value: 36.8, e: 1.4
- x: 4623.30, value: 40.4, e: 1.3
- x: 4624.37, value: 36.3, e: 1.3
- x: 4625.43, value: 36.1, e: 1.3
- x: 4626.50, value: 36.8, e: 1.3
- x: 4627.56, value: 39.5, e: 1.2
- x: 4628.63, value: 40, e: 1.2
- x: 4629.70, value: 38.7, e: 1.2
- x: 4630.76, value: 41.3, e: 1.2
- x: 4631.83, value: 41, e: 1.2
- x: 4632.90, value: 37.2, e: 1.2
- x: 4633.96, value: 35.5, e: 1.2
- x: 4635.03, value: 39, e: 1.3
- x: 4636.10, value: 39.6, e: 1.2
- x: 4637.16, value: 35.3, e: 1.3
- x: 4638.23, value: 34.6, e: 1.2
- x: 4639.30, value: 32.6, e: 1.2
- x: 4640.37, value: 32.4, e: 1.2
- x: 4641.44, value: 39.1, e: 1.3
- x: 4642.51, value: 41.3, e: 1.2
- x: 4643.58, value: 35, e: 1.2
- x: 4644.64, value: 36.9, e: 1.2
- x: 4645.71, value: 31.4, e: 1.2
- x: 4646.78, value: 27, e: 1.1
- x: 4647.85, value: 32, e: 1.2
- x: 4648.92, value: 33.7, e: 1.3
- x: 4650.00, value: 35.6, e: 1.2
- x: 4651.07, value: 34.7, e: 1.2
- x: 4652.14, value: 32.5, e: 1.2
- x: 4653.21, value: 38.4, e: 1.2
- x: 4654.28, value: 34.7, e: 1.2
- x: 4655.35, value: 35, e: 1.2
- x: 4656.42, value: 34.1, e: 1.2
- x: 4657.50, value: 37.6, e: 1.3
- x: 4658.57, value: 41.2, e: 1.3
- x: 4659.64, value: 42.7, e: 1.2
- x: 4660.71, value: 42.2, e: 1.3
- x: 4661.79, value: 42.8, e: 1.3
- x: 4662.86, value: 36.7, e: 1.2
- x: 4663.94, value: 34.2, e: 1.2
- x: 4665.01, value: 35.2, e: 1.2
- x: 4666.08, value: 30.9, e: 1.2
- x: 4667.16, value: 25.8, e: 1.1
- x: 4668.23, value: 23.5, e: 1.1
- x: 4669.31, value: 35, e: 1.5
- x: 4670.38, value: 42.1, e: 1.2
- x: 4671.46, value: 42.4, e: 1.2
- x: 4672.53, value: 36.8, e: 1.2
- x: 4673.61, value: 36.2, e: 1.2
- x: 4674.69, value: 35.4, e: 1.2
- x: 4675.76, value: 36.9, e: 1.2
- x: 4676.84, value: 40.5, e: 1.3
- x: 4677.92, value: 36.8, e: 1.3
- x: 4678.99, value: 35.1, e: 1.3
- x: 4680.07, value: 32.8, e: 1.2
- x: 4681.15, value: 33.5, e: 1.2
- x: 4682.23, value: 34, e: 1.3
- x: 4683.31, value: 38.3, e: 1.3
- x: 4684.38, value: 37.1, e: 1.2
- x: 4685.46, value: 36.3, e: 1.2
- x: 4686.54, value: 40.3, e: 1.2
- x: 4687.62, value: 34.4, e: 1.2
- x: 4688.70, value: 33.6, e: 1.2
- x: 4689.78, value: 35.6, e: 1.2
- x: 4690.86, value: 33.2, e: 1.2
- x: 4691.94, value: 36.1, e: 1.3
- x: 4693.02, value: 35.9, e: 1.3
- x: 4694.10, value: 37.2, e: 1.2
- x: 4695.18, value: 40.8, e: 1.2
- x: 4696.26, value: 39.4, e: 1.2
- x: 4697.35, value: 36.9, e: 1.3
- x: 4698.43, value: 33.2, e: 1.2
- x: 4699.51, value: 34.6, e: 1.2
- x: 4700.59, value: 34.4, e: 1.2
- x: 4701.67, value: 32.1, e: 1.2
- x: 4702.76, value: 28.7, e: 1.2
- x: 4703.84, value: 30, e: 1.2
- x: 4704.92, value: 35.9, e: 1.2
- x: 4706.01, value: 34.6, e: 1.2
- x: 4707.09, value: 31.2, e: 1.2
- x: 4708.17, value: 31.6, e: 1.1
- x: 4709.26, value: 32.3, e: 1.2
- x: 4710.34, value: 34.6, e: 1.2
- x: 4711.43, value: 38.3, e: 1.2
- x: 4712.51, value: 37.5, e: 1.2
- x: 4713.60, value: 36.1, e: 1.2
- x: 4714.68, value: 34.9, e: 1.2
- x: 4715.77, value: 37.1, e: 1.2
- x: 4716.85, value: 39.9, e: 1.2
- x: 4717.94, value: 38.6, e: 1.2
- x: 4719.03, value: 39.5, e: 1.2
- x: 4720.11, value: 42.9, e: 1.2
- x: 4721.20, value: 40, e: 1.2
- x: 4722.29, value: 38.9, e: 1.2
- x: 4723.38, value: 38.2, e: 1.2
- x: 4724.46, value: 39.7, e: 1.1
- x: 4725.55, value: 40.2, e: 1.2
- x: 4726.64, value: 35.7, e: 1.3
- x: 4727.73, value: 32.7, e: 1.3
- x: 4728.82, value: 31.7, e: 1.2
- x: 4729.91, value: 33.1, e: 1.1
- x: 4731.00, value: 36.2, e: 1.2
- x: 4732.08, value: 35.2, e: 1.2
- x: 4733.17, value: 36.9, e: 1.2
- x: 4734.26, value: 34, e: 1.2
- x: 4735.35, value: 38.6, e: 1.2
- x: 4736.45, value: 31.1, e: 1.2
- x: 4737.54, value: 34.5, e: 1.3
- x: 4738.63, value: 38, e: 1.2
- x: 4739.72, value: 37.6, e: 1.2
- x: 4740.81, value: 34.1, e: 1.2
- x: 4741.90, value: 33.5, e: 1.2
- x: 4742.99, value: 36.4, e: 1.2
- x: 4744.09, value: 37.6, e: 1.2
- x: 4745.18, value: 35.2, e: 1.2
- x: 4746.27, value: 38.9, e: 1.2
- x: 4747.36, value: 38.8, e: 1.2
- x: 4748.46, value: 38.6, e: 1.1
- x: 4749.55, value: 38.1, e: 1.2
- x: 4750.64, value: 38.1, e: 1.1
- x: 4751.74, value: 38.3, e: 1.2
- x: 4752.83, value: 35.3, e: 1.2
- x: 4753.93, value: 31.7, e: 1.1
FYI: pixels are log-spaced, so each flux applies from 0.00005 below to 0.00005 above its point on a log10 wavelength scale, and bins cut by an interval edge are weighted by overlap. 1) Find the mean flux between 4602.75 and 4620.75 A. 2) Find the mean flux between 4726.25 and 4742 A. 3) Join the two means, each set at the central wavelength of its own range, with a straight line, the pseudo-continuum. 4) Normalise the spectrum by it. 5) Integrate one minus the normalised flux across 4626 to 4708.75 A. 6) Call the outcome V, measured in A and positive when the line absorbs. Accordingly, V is 2.0 A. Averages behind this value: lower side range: 38.2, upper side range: 34.9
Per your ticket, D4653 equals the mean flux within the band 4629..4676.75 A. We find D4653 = 36.1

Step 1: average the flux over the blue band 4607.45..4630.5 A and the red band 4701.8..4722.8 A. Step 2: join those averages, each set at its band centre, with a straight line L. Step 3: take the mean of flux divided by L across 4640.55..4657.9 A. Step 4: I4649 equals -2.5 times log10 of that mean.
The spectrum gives 0.09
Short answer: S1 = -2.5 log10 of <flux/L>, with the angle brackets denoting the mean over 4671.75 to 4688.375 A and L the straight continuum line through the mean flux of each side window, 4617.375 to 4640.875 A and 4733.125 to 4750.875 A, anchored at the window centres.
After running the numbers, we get 0.025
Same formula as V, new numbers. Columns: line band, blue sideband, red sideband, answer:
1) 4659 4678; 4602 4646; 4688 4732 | 0.13 A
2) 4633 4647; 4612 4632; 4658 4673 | 0.82 A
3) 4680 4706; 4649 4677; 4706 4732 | 0.82 A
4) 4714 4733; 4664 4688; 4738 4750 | -0.42 A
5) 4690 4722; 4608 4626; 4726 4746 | 0.30 A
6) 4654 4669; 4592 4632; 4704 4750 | 0.64 A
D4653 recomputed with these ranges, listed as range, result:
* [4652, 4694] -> 36.1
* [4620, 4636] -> 38.7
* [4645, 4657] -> 33.6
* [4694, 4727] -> 36.3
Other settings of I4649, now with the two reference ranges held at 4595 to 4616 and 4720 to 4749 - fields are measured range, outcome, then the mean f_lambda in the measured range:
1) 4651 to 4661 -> -0.02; 37.3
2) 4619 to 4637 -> -0.05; 38.6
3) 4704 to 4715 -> 0.06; 34.5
